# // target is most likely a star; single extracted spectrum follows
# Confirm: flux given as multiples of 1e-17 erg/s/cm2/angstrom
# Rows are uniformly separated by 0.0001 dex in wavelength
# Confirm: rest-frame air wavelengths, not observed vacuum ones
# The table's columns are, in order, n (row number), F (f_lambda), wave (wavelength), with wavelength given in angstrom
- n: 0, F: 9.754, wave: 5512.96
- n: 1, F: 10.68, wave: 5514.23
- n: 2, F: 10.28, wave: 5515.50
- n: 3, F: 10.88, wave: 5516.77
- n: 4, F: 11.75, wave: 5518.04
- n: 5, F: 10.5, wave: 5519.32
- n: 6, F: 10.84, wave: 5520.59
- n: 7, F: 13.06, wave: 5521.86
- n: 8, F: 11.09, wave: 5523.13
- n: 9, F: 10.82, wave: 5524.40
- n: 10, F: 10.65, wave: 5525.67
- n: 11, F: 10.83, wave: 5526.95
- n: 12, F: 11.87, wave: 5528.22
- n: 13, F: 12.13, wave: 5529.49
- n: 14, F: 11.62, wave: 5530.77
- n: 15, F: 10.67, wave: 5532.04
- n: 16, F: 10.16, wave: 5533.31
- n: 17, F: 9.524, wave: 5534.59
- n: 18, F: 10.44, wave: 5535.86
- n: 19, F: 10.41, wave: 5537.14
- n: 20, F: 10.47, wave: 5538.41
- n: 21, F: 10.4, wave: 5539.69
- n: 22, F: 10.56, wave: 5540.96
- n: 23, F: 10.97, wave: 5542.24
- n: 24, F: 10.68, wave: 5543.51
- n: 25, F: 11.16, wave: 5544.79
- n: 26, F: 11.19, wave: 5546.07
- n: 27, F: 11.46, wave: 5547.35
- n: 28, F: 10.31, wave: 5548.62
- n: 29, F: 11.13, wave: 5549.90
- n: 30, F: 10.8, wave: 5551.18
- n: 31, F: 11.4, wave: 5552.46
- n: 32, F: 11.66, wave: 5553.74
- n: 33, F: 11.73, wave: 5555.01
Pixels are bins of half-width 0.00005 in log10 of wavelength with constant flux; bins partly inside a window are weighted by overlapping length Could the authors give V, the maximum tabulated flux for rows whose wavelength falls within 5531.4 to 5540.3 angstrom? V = 10.67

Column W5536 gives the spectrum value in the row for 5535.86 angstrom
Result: 10.44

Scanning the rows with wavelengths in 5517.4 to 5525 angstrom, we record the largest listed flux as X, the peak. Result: 13.06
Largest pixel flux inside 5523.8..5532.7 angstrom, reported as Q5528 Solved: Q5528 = 12.13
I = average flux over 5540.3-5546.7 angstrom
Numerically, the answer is 10.9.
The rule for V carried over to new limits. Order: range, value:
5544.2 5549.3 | 11.46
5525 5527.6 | 10.83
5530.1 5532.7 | 11.62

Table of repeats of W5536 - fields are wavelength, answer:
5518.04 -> 11.75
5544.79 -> 11.16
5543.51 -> 10.68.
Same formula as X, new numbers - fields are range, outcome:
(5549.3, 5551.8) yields 11.13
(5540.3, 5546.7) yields 11.19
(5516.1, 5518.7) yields 11.75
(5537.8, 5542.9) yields 10.97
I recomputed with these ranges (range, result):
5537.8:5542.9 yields 10.6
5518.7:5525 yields 11.3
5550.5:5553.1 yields 11.1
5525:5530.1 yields 11.4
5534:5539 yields 10.2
